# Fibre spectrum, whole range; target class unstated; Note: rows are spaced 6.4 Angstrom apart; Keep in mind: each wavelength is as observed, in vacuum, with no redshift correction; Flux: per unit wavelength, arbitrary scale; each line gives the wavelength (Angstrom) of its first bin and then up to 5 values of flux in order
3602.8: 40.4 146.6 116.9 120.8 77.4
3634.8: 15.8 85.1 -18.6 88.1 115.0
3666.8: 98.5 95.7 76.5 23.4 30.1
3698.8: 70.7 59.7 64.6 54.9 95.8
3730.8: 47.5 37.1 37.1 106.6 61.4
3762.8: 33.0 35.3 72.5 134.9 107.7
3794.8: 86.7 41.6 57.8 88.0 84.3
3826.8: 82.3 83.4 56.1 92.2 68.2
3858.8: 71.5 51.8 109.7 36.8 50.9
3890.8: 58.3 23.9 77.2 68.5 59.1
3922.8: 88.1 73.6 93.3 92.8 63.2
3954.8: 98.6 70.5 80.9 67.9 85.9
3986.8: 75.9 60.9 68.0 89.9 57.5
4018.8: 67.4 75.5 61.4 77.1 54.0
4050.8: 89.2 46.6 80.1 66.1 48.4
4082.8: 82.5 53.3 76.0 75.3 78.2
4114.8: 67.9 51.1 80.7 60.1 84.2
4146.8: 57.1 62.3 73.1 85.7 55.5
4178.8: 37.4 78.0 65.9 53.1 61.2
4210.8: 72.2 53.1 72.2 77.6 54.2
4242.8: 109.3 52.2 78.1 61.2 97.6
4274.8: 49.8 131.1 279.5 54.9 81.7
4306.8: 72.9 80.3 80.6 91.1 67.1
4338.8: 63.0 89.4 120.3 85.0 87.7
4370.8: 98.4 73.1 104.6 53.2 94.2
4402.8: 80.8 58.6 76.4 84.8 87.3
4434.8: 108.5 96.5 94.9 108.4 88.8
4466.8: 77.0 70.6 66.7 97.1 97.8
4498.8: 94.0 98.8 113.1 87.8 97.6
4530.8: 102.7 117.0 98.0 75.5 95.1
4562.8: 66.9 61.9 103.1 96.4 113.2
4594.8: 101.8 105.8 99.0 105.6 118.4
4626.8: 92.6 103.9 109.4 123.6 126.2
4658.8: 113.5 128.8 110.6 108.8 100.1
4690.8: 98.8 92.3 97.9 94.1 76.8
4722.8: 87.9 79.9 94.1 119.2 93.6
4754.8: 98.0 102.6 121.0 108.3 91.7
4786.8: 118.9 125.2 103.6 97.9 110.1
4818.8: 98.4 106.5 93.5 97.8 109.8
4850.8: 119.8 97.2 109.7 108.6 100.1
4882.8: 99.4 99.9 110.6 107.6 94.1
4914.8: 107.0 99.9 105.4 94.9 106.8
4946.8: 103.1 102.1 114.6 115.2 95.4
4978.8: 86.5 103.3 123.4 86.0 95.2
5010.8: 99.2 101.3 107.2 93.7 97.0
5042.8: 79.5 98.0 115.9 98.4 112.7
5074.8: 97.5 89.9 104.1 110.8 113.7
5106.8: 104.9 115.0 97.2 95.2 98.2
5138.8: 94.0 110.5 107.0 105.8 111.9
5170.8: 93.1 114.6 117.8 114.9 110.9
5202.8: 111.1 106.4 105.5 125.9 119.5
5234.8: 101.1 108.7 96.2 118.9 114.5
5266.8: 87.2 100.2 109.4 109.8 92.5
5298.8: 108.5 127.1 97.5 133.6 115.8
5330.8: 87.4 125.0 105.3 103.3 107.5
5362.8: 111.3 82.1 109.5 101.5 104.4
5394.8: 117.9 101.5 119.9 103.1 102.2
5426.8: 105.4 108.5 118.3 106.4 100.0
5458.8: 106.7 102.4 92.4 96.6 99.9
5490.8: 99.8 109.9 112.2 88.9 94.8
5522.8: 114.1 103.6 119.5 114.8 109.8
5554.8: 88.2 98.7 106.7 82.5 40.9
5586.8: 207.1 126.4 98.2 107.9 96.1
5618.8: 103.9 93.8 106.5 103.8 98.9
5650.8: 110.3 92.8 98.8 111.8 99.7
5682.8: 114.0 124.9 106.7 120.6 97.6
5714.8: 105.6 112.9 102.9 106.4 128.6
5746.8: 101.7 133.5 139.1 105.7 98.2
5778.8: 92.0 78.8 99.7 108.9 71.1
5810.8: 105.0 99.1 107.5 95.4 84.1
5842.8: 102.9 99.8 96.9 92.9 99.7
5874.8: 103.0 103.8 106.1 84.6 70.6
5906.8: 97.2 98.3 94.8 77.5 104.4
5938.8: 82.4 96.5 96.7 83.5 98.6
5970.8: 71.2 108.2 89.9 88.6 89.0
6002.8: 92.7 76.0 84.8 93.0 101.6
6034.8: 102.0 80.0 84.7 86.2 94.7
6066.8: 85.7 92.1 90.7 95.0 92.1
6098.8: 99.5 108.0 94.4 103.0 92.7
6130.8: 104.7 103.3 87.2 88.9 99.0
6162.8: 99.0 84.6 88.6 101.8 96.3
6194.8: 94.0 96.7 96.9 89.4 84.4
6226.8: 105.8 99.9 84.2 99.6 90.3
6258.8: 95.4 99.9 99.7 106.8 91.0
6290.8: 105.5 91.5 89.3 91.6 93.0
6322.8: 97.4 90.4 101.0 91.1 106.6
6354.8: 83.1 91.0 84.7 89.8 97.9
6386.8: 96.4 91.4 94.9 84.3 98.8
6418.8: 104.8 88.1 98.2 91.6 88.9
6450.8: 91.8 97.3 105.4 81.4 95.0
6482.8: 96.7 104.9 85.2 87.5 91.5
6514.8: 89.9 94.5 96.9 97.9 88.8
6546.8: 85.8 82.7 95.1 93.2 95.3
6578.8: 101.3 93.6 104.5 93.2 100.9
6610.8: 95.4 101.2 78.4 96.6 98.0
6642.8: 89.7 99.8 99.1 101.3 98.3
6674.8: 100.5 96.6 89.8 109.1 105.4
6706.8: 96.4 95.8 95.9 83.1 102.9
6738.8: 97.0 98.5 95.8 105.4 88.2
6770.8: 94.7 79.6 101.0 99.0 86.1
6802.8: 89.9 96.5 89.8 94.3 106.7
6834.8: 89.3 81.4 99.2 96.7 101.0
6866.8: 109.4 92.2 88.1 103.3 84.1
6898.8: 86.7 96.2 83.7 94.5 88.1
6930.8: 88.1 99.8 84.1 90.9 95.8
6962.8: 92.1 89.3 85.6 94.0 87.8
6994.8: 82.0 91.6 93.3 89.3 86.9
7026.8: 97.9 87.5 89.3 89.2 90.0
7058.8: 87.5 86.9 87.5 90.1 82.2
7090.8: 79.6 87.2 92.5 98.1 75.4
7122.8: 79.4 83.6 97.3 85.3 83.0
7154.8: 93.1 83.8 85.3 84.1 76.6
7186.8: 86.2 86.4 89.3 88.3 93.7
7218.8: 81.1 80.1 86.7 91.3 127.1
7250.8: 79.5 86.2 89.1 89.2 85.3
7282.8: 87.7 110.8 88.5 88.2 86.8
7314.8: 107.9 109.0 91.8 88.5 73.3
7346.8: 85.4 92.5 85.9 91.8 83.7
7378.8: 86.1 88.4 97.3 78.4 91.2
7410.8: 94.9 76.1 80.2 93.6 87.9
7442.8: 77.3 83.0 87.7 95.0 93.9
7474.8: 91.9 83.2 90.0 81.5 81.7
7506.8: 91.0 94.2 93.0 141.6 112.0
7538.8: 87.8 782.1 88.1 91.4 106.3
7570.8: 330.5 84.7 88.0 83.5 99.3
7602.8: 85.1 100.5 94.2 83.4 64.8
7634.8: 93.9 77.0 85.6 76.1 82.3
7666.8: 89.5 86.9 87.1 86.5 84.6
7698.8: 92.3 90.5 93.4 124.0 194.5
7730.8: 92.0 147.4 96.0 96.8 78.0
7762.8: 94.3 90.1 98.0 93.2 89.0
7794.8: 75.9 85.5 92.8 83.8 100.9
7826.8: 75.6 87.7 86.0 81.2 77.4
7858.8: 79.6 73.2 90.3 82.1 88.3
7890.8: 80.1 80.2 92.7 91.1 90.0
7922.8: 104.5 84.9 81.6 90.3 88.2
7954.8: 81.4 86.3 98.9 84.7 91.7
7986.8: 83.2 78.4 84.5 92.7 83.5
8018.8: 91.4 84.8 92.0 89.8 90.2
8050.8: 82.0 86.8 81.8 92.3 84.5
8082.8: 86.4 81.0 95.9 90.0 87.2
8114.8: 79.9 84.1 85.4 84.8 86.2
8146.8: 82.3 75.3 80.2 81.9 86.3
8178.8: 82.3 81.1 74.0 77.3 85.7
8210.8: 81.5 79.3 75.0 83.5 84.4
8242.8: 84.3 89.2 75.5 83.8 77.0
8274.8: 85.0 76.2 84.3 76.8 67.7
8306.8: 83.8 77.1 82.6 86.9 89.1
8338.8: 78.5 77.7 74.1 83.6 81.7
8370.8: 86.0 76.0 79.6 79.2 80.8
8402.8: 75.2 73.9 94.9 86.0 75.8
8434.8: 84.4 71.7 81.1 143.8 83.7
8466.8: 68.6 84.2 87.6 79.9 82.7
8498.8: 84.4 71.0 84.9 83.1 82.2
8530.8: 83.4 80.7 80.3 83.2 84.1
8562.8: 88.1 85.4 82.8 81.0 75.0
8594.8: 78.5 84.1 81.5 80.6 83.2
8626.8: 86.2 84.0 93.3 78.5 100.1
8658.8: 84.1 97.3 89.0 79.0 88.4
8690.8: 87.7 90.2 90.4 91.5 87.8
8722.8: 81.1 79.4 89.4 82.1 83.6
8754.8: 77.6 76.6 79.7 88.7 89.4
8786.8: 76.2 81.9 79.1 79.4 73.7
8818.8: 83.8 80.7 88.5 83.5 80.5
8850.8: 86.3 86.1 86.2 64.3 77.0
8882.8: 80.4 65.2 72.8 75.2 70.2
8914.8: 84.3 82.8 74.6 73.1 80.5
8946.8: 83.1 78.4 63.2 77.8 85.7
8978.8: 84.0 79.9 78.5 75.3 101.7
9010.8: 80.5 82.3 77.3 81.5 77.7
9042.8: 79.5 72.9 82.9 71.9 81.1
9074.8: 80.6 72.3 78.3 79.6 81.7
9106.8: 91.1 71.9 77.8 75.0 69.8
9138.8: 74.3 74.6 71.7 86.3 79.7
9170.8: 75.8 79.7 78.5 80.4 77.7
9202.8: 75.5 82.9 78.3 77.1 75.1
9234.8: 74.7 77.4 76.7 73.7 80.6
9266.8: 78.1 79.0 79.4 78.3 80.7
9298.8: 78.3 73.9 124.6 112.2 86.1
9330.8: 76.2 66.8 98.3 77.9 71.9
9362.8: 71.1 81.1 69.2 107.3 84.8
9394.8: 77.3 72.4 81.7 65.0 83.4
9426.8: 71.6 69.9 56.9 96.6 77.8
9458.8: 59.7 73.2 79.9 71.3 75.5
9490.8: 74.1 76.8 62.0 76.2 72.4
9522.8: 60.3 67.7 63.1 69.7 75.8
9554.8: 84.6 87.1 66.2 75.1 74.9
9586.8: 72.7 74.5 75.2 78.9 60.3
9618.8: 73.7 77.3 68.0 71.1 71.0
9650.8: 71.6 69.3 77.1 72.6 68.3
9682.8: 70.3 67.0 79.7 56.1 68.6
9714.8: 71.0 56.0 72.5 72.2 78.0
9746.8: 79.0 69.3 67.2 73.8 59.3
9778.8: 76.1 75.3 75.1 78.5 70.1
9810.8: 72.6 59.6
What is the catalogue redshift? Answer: 0.149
